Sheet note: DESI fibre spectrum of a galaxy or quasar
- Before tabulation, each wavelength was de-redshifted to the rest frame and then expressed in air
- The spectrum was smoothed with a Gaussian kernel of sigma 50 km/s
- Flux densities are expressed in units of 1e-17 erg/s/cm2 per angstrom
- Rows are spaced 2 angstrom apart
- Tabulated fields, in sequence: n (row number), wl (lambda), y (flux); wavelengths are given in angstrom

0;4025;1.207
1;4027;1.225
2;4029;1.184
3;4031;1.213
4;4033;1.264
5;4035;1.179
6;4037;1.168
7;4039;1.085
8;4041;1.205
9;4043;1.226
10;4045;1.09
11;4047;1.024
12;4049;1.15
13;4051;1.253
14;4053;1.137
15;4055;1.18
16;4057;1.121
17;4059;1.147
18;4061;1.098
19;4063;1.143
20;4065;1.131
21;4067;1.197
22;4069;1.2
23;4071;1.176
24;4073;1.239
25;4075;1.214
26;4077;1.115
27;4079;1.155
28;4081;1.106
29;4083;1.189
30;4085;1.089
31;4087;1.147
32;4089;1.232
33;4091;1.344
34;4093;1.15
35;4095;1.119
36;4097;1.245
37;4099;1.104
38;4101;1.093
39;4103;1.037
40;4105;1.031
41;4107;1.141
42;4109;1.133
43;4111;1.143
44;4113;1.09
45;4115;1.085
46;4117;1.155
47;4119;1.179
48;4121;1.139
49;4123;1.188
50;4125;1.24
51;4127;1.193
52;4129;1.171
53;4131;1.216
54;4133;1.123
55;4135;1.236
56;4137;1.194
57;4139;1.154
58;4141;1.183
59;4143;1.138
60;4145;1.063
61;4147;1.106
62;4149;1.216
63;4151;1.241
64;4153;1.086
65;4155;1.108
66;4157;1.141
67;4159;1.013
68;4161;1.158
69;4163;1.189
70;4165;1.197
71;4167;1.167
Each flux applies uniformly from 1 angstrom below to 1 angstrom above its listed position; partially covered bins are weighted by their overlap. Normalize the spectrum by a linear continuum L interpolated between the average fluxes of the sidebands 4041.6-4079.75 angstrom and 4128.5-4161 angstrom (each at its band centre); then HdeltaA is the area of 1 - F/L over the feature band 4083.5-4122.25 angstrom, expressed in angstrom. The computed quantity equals 0.44 angstrom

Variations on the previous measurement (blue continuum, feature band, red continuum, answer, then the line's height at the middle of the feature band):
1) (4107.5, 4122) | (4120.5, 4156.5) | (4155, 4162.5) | -1.5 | 1.12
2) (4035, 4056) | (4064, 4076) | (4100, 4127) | -0.5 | 1.14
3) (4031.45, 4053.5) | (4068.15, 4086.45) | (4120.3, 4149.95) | 0.0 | 1.17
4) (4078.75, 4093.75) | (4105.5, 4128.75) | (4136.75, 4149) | 0.1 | 1.16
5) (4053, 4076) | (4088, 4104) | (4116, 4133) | 0.1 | 1.17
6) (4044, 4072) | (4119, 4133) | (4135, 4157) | -0.4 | 1.15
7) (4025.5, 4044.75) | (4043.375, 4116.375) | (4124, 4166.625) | 2.0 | 1.18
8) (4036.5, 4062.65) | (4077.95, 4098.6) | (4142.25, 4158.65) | -0.6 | 1.14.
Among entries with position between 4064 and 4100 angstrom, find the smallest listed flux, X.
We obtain 1.089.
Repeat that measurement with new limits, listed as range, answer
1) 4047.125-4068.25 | 1.098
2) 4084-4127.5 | 1.031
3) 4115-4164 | 1.013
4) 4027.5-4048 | 1.024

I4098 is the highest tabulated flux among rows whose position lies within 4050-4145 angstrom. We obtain 1.344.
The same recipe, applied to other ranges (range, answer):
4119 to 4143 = 1.24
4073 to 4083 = 1.239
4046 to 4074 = 1.253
